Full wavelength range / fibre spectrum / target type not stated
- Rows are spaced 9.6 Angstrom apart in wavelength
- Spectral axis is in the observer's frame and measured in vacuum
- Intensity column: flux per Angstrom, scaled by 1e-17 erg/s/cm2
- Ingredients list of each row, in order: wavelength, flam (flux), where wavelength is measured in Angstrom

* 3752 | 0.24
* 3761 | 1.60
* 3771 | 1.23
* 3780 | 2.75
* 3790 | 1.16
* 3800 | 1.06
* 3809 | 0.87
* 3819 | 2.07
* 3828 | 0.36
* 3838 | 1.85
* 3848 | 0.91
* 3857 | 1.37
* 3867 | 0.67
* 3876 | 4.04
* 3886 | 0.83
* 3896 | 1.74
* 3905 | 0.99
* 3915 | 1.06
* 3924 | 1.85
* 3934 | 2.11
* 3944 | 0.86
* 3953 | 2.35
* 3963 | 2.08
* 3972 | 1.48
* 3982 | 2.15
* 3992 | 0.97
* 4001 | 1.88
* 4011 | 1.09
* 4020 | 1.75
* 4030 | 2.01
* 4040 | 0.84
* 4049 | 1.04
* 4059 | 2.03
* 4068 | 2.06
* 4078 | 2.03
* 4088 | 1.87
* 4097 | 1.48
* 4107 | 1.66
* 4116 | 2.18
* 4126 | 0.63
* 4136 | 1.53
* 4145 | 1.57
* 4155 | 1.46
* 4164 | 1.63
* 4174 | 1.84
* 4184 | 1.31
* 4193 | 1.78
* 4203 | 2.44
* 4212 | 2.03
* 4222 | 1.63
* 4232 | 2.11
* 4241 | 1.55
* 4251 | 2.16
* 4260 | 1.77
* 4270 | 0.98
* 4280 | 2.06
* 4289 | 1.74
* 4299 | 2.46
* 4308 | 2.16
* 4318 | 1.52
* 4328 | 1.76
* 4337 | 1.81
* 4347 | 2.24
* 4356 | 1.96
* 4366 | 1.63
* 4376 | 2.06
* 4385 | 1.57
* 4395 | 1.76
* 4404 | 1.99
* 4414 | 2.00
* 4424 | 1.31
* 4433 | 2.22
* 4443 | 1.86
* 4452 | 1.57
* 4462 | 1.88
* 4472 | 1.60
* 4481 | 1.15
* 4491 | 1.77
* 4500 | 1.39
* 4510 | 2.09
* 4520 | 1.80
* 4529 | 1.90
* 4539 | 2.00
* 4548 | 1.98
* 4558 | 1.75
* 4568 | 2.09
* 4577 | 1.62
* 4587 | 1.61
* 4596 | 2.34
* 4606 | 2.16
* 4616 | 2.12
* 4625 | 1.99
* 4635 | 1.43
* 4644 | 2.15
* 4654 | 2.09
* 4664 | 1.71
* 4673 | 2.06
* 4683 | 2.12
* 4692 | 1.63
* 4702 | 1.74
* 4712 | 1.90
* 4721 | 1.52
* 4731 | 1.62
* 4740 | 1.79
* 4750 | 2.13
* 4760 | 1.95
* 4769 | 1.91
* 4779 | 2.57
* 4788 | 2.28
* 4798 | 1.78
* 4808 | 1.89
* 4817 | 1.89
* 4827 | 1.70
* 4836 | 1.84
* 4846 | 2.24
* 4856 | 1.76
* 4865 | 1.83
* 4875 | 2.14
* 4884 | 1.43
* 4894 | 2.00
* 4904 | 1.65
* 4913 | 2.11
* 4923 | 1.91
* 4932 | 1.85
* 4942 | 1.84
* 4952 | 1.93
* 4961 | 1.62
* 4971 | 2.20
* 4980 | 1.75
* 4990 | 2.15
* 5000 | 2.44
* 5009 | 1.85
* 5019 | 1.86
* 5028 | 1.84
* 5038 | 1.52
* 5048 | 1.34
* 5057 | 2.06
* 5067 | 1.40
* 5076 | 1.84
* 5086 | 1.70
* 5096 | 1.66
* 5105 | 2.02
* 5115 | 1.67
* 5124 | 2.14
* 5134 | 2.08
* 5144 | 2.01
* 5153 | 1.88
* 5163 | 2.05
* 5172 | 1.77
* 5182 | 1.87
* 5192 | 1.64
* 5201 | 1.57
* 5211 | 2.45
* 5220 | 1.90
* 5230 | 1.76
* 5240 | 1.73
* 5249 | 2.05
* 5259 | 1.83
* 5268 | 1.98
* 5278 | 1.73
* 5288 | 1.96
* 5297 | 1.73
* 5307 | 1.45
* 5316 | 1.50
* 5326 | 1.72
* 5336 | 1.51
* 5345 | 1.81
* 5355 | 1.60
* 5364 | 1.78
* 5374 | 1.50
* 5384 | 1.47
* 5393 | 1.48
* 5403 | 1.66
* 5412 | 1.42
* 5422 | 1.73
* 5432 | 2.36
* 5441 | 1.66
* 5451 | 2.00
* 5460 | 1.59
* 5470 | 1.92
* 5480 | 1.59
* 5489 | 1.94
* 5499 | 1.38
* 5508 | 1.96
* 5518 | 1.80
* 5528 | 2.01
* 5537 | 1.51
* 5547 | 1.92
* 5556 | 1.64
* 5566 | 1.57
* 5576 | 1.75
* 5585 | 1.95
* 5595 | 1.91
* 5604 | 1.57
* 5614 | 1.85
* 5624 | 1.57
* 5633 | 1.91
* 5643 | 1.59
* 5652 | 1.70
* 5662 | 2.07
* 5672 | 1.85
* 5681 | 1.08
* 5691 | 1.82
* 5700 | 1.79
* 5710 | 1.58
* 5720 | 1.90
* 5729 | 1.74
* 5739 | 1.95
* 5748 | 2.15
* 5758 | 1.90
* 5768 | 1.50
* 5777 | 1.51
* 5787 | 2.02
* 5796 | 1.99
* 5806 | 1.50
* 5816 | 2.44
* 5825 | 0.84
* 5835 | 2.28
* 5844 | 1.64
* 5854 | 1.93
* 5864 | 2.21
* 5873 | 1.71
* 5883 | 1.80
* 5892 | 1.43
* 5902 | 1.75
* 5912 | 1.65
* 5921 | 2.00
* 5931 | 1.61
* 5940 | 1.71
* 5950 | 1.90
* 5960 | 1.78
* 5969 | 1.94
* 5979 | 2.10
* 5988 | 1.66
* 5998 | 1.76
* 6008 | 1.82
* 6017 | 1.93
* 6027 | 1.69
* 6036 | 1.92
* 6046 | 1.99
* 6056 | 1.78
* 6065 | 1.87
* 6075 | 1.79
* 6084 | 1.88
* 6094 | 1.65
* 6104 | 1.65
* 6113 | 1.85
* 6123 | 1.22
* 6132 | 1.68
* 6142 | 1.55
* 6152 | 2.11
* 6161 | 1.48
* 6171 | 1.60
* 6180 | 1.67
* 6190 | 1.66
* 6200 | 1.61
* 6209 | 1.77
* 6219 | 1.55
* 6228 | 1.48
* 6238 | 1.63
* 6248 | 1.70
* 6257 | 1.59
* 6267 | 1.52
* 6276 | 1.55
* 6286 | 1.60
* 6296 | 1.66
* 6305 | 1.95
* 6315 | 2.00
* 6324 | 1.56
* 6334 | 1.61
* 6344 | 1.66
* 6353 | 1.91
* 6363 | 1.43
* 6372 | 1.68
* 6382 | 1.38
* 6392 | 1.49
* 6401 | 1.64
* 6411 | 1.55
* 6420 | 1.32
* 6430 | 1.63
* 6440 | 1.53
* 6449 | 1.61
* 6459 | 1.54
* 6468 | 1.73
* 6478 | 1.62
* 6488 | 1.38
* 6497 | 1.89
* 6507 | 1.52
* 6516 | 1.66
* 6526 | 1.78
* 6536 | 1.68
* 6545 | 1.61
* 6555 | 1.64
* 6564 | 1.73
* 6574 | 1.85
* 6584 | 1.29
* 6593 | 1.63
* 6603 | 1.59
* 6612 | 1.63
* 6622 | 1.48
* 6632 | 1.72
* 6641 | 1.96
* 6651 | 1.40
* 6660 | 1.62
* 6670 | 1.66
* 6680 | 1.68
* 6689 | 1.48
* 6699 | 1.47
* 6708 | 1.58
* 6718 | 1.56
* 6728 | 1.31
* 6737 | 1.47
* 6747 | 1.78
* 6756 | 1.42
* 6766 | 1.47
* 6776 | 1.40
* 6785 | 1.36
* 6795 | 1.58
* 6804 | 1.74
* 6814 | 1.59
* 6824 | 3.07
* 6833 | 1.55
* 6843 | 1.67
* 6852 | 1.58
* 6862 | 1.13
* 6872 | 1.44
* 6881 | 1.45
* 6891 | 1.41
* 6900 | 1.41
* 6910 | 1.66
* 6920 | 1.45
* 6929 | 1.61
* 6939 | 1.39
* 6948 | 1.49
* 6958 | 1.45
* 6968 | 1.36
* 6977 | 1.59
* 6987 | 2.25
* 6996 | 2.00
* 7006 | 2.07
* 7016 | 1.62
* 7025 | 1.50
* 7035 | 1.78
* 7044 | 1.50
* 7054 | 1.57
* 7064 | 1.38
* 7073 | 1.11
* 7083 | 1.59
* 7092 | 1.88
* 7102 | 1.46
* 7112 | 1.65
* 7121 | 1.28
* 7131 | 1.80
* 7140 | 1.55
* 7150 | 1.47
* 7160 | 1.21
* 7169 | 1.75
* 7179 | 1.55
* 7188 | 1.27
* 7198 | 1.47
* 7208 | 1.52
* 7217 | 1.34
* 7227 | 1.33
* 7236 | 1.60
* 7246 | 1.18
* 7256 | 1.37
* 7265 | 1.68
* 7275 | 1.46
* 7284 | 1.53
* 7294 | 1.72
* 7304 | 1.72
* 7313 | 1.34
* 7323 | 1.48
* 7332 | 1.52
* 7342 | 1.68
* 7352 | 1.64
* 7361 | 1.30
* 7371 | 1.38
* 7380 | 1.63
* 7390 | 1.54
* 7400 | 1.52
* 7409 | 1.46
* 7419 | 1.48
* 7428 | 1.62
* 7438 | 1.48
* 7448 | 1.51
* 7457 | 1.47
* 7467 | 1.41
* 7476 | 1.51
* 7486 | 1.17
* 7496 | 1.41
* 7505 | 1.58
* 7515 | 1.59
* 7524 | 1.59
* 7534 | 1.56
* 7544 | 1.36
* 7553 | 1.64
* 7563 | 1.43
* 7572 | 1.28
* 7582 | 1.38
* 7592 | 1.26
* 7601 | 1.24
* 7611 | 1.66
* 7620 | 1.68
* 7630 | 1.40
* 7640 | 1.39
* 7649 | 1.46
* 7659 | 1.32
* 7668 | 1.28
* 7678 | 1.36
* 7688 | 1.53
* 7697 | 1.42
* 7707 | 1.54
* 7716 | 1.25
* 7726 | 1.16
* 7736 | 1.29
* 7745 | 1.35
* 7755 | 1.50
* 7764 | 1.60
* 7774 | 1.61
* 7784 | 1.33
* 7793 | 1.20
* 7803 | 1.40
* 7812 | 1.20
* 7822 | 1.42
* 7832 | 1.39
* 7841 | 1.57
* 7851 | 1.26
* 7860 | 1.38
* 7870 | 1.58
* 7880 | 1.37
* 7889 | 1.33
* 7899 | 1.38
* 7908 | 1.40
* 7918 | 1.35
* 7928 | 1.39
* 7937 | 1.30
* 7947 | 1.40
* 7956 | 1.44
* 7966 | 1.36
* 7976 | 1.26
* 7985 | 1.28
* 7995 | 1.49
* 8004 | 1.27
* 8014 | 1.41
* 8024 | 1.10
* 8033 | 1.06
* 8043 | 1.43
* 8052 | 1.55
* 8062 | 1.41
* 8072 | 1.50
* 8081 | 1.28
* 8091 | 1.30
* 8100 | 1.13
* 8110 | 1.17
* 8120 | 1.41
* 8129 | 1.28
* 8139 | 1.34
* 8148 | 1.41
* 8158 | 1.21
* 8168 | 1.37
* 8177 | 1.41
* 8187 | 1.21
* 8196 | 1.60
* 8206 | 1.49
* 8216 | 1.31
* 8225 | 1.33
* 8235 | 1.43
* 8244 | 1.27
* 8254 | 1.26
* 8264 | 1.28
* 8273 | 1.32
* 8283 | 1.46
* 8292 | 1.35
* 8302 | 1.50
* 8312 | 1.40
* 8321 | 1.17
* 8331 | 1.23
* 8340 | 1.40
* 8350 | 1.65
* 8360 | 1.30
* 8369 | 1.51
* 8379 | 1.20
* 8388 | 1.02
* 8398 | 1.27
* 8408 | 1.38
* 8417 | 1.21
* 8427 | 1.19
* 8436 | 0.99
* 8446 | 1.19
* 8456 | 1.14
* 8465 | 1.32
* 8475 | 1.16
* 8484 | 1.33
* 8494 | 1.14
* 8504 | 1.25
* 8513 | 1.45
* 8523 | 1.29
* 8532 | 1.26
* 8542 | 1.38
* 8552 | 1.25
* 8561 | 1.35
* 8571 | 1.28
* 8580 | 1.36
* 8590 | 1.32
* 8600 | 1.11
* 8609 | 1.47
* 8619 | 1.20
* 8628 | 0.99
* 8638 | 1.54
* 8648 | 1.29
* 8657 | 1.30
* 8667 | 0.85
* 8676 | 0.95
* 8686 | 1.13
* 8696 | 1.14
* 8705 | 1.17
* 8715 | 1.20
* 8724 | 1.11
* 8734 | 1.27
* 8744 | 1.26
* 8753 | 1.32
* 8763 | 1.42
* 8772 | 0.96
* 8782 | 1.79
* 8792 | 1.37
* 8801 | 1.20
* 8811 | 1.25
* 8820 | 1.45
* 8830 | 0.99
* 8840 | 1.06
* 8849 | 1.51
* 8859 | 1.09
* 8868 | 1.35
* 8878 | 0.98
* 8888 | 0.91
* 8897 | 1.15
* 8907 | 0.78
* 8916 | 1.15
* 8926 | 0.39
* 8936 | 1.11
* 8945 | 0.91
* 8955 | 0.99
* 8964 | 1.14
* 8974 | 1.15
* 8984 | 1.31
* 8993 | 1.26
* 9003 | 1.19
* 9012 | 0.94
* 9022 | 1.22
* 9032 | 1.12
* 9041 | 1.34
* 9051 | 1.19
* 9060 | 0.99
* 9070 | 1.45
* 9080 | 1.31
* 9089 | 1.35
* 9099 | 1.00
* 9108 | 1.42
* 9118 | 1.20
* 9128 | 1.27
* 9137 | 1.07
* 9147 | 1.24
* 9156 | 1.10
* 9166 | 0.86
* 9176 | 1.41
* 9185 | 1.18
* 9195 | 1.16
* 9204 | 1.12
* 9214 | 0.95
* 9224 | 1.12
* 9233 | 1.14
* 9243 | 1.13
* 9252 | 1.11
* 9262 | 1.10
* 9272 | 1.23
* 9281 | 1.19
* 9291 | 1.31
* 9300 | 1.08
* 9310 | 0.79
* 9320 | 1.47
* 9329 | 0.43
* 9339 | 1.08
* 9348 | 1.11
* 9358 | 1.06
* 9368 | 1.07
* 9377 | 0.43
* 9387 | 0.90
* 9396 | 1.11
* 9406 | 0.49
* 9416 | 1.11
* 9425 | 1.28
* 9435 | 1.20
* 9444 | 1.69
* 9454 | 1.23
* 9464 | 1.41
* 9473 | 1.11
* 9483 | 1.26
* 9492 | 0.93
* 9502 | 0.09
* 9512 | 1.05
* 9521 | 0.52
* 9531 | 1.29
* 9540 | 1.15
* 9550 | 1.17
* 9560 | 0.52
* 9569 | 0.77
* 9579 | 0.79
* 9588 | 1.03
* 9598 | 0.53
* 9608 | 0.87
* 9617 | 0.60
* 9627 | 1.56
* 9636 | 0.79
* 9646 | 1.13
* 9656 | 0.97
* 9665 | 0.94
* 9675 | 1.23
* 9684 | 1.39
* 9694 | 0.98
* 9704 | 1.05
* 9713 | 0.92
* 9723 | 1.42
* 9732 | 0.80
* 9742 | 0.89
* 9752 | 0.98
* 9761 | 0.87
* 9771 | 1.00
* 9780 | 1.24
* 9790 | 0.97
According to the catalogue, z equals 0.04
